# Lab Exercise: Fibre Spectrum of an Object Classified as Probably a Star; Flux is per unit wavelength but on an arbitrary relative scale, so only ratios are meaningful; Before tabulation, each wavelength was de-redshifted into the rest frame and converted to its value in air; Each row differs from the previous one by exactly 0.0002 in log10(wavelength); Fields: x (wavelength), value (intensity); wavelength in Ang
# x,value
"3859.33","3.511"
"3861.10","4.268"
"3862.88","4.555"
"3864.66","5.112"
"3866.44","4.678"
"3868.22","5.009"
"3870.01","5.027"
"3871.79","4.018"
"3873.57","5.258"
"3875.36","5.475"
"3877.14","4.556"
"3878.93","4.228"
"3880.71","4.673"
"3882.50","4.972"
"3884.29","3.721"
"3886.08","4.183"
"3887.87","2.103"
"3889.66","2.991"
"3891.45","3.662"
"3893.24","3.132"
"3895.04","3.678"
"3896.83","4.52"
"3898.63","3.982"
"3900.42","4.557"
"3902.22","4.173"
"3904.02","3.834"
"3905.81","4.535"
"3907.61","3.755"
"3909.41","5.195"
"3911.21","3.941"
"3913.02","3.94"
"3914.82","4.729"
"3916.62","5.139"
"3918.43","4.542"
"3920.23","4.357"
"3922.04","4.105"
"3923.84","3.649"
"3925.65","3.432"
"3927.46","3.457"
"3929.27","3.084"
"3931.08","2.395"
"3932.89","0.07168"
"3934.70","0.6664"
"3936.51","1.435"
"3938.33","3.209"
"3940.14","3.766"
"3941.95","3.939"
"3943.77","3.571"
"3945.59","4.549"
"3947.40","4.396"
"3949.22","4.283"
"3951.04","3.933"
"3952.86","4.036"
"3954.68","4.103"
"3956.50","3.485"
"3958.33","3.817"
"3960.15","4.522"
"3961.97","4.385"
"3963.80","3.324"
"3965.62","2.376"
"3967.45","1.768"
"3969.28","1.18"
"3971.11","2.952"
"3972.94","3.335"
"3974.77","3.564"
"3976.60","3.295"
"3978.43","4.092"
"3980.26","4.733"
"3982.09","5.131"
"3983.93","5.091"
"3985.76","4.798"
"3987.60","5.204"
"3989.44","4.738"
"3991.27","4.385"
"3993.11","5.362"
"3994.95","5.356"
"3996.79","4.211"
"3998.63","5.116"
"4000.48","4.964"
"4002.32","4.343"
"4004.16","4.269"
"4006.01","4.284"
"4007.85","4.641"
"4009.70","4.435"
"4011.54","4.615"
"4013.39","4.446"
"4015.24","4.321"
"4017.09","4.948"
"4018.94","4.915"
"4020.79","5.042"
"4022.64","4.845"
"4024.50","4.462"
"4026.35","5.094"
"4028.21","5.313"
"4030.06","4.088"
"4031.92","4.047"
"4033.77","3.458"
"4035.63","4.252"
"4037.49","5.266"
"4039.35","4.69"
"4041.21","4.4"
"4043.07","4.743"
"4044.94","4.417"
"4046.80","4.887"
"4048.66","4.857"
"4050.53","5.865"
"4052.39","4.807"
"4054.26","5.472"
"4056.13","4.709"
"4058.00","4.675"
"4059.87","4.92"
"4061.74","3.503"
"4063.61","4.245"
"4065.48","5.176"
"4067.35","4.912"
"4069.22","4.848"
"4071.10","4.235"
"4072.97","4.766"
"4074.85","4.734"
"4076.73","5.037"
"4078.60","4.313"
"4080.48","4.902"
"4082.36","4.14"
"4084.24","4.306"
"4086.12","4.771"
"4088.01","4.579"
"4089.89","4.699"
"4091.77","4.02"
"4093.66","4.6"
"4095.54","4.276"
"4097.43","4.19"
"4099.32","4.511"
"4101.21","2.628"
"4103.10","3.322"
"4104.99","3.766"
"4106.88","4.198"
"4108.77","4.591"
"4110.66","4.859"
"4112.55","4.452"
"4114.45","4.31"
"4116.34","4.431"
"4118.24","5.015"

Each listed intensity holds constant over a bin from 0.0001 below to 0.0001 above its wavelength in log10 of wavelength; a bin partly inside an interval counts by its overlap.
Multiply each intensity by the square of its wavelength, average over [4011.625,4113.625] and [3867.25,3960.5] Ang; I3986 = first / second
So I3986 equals 1.26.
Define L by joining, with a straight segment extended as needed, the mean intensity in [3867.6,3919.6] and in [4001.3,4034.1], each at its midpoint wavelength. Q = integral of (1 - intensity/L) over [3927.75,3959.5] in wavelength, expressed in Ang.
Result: 8.29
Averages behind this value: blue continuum 4.26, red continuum 4.55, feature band 3.24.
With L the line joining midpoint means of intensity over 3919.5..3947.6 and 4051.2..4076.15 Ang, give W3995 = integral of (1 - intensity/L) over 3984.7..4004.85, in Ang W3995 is -4.99 Ang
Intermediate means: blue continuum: 3.09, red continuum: 4.71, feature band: 4.8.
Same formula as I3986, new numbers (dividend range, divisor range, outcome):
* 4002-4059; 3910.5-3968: 1.39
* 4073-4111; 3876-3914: 1.18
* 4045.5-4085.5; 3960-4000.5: 1.21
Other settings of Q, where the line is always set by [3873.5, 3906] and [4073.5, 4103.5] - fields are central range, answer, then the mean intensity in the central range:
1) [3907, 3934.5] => 3.19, 3.64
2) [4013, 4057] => -4.73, 4.73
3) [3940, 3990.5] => 3.67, 3.87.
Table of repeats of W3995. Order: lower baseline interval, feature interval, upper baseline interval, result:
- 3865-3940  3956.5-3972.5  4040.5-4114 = 3.97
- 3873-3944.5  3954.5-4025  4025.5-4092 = 0.34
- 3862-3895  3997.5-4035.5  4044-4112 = -1.10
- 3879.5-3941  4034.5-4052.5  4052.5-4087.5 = -1.29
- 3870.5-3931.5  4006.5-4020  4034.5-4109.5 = -0.74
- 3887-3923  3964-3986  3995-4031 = 4.82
